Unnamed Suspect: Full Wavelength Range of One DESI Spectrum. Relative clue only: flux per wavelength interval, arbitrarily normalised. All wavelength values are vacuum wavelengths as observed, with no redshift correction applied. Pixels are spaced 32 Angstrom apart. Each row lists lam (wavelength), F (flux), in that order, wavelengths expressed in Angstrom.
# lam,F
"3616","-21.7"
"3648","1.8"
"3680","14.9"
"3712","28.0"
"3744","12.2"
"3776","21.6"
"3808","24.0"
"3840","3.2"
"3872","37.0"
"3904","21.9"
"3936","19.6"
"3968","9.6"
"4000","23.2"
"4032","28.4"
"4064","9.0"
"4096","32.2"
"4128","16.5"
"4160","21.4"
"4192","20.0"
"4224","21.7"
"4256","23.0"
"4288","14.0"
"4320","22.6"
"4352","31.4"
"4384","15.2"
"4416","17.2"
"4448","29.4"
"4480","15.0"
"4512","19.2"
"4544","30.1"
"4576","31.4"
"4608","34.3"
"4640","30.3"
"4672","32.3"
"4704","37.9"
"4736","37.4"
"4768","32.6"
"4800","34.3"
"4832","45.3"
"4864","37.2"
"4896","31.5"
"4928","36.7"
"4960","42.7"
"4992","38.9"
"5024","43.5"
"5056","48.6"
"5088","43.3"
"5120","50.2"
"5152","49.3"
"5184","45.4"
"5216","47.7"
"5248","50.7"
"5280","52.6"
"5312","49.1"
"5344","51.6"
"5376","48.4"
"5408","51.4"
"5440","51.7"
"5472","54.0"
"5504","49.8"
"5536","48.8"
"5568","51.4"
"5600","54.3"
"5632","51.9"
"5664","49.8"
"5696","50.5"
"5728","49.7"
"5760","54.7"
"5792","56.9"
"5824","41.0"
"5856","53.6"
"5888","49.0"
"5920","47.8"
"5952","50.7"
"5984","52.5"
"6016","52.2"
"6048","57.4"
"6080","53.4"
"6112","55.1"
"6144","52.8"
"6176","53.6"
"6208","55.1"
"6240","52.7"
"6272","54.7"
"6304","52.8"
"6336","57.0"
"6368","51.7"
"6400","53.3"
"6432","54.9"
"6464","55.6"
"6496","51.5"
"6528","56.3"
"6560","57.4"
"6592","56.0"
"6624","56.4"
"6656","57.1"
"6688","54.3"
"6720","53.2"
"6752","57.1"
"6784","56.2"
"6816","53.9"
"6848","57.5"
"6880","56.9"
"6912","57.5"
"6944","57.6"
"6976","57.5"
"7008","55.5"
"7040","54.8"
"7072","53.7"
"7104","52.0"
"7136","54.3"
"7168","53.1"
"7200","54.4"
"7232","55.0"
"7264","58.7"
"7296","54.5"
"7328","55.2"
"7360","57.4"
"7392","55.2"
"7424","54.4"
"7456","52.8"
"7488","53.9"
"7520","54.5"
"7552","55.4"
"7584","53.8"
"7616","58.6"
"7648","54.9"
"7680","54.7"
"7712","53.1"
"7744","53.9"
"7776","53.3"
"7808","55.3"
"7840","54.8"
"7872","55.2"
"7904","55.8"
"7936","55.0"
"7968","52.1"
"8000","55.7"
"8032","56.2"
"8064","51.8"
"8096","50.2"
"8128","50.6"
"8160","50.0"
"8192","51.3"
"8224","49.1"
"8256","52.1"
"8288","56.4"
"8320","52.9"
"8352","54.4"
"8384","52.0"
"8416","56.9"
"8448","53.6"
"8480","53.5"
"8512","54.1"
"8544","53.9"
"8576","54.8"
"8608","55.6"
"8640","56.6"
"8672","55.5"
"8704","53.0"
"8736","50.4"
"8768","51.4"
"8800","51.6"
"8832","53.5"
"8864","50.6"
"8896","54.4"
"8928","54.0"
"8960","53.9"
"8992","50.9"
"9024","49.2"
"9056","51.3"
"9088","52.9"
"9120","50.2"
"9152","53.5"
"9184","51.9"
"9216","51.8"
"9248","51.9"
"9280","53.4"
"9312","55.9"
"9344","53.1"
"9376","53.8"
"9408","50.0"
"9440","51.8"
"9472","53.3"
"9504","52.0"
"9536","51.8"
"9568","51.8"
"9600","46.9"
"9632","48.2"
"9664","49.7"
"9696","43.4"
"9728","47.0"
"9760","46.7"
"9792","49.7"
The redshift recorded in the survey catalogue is 0.139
